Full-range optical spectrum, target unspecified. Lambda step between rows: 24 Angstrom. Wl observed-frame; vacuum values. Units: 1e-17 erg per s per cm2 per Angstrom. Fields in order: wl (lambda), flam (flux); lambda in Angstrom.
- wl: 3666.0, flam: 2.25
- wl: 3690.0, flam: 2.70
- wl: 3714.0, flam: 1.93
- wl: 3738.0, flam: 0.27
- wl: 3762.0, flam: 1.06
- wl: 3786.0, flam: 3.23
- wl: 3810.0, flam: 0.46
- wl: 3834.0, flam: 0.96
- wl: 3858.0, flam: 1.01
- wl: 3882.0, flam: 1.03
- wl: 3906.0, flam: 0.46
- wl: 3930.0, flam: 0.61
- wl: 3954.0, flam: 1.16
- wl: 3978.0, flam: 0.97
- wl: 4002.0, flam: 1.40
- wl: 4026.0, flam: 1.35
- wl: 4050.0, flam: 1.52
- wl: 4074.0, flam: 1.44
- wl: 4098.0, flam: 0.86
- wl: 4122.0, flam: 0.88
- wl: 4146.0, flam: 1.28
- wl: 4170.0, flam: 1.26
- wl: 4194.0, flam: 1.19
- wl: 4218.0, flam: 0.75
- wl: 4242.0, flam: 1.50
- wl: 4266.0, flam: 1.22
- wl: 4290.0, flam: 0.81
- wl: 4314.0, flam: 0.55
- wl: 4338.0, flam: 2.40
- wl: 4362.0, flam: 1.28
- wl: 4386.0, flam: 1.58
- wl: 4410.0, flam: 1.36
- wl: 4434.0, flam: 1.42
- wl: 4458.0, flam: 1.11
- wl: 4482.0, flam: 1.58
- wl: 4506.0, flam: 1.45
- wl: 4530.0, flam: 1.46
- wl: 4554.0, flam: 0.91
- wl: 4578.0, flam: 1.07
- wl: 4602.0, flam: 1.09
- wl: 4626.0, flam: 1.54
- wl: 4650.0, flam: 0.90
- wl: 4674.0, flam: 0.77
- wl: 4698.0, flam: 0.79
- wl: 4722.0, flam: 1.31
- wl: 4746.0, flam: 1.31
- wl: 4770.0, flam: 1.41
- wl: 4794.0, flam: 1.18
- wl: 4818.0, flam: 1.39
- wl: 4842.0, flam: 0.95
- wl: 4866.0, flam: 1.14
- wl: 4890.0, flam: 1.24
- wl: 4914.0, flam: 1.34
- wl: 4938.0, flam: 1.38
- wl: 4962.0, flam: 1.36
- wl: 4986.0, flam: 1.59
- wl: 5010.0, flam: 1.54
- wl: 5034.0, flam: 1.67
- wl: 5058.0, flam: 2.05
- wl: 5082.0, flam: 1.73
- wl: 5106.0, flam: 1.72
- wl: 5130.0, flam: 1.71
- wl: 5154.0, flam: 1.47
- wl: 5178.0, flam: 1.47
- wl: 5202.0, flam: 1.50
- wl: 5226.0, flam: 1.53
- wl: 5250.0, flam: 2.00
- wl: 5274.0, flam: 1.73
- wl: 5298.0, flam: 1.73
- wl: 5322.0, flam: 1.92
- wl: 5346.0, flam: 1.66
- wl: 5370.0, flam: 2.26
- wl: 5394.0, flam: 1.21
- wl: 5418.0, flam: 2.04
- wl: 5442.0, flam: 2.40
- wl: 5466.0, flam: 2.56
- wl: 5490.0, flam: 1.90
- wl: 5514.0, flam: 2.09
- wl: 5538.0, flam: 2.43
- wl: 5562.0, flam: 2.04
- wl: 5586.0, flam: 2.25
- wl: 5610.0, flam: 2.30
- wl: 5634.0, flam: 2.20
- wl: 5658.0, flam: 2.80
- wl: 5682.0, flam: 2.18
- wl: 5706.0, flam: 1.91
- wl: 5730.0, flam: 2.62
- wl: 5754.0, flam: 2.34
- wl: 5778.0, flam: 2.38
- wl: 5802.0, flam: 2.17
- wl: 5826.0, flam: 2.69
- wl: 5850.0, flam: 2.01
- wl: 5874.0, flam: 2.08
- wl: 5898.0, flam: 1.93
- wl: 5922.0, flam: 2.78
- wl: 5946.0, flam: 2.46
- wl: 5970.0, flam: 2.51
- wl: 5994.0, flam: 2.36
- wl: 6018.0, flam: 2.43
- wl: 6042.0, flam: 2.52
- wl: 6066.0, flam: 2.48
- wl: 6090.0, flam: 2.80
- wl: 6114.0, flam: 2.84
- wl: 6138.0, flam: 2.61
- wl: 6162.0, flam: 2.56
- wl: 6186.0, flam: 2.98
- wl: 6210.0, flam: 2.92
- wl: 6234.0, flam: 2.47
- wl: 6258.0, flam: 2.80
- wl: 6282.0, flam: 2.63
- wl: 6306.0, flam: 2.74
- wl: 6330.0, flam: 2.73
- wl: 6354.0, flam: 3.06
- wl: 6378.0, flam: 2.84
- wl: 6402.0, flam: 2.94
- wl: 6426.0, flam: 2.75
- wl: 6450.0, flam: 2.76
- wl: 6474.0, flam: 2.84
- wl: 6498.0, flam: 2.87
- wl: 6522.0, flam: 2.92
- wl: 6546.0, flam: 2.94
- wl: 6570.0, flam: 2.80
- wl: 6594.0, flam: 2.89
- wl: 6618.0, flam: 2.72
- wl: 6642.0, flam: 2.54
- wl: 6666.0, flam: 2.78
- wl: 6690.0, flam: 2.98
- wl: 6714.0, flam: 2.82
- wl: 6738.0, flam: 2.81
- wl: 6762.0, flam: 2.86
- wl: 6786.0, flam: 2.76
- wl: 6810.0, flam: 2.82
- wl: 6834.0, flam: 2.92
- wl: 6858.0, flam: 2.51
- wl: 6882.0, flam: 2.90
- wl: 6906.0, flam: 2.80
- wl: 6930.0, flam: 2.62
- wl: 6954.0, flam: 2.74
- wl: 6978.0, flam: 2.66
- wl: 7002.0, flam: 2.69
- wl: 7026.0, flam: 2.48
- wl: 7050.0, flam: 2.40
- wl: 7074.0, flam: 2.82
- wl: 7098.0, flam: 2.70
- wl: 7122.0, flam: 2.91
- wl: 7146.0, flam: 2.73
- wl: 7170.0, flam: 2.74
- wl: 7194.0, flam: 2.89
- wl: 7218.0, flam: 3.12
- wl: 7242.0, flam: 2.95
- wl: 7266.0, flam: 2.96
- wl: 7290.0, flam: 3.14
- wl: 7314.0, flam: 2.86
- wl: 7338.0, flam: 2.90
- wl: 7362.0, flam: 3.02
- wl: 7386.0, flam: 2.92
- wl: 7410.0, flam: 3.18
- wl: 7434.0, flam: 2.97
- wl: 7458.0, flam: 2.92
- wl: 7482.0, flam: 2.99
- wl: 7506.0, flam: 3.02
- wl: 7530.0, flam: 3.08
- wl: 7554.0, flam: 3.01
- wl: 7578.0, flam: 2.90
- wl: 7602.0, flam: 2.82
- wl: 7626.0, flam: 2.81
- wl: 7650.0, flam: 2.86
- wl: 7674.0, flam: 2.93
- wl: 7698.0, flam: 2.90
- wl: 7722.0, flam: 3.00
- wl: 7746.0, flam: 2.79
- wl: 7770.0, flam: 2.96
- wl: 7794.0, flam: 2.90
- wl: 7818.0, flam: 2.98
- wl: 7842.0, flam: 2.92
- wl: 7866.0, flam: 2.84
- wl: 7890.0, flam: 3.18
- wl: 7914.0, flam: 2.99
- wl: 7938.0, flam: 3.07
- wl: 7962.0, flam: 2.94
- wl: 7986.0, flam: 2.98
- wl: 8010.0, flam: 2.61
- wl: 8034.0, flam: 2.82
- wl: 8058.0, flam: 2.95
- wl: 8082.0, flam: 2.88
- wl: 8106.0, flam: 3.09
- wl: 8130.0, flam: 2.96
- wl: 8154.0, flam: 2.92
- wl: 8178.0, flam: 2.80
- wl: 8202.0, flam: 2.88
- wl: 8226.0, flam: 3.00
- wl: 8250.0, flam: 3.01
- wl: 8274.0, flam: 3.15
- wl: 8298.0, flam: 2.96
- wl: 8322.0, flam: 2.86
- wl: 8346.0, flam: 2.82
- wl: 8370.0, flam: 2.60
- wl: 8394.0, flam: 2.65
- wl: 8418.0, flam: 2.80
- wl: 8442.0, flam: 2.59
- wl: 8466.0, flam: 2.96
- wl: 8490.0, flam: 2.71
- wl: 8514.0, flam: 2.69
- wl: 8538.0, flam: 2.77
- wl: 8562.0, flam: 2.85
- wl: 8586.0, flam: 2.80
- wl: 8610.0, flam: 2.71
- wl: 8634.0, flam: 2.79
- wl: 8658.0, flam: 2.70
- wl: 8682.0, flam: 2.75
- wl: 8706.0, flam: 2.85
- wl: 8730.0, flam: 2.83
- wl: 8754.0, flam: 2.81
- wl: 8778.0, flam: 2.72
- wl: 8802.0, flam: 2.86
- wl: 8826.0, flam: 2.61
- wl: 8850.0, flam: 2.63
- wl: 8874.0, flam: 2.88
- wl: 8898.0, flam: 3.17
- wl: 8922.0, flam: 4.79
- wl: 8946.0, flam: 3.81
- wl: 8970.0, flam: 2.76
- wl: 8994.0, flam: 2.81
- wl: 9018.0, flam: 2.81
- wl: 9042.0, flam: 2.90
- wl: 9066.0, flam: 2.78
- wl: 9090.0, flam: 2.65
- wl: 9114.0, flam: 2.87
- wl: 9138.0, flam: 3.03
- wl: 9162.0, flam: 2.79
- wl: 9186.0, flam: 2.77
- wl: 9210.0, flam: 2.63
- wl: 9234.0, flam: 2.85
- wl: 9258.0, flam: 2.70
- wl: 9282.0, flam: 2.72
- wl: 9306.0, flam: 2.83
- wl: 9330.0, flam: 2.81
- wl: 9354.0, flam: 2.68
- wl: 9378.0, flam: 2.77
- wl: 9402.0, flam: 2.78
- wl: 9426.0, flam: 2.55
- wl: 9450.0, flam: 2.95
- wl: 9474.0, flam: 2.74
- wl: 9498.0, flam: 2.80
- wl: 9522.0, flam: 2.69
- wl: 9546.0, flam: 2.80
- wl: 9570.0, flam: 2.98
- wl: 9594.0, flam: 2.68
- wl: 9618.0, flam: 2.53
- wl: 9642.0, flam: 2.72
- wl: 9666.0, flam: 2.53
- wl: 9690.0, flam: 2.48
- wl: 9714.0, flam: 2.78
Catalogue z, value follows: 0.36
